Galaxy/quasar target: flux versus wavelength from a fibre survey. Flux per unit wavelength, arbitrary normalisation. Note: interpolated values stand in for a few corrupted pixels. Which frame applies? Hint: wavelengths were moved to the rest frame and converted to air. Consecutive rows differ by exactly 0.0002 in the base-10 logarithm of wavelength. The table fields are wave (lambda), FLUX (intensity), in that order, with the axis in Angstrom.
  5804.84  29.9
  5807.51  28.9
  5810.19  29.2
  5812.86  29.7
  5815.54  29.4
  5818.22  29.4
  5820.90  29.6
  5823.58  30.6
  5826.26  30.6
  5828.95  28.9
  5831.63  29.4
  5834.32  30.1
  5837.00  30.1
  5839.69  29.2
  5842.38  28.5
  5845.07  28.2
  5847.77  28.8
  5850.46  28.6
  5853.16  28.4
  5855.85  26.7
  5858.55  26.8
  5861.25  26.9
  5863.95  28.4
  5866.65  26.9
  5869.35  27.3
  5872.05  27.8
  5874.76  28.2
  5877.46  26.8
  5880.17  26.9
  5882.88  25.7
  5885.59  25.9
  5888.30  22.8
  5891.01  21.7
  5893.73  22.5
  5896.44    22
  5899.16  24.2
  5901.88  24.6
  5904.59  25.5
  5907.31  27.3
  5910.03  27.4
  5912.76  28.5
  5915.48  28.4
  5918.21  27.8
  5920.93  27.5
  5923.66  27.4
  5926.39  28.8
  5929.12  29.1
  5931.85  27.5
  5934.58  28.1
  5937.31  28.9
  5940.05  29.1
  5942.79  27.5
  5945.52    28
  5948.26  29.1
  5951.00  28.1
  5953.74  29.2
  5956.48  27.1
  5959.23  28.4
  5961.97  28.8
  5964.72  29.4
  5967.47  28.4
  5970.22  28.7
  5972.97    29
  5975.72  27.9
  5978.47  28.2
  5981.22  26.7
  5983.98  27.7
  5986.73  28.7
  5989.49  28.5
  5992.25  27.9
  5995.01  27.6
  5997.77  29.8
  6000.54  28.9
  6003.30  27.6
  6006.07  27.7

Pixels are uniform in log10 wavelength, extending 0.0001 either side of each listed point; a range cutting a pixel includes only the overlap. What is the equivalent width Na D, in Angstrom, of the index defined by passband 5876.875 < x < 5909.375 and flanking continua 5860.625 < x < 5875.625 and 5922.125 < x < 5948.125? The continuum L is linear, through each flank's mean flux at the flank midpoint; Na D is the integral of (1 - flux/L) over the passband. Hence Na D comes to 3.7 Angstrom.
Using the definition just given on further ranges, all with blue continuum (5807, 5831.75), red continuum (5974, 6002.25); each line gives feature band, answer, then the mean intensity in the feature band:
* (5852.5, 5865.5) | 0.84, 27.4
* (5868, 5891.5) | 2.46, 26.1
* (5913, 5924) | 0.34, 27.9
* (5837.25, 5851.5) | 0.30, 28.8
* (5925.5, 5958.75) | 0.25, 28.4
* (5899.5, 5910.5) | 1.13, 25.9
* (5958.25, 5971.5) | -0.17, 28.7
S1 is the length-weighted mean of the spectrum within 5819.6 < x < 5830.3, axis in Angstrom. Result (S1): 29.9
